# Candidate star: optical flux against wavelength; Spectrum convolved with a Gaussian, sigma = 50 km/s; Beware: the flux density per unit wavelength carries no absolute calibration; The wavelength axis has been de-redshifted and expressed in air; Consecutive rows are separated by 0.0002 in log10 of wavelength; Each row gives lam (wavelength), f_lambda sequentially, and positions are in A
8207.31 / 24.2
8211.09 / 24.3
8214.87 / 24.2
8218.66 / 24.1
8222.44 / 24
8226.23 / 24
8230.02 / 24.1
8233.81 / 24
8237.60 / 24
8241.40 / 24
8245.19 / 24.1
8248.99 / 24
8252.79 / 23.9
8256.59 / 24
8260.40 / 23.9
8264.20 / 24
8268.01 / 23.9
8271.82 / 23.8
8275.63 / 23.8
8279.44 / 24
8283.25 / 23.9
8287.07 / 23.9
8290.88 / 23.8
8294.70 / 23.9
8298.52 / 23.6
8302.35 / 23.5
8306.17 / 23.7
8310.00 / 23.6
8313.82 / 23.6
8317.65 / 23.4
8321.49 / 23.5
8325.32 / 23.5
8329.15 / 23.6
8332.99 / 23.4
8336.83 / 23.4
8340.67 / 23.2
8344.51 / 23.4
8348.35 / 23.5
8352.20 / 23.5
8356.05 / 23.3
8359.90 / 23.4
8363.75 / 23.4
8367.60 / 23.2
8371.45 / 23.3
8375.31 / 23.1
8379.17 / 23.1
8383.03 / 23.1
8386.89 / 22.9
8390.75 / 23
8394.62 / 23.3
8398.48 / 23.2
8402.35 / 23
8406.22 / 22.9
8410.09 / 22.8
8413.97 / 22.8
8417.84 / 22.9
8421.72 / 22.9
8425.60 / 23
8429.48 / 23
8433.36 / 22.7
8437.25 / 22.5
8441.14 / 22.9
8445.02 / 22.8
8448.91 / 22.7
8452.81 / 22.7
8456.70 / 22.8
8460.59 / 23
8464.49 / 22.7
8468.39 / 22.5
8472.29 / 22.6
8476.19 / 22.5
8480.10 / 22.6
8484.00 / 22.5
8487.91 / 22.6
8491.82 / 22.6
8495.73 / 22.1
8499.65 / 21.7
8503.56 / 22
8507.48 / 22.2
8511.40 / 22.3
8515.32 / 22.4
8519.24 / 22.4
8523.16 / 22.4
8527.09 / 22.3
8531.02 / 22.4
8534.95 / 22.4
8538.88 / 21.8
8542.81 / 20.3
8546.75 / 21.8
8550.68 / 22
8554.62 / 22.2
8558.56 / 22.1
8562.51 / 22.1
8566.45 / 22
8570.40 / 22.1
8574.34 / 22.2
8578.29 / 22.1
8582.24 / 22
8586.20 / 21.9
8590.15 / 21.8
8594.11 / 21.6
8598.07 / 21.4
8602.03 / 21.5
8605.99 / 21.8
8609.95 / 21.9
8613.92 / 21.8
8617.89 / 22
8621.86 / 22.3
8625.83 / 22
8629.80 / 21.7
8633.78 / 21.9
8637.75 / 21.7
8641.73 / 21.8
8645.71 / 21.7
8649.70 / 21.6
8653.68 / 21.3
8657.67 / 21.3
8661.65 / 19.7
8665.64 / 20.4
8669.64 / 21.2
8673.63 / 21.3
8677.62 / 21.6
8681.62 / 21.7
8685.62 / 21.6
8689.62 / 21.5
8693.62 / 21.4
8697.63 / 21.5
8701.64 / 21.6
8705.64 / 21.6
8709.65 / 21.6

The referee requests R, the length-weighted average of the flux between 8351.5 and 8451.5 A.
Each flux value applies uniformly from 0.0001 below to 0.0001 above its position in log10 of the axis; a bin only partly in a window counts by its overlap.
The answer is 23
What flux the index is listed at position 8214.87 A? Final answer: 24.2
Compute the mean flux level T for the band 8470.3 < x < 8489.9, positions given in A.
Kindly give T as 22.6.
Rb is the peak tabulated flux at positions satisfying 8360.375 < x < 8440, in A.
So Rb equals 23.4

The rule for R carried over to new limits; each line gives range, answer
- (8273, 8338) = 23.7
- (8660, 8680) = 20.9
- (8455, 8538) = 22.4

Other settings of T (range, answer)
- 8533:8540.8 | 22.1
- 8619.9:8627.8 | 22.2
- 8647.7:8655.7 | 21.4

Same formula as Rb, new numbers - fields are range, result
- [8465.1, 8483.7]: 22.6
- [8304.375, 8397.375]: 23.7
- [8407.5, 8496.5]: 23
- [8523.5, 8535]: 22.4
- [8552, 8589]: 22.2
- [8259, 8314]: 24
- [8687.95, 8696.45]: 21.5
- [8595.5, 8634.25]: 22.3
